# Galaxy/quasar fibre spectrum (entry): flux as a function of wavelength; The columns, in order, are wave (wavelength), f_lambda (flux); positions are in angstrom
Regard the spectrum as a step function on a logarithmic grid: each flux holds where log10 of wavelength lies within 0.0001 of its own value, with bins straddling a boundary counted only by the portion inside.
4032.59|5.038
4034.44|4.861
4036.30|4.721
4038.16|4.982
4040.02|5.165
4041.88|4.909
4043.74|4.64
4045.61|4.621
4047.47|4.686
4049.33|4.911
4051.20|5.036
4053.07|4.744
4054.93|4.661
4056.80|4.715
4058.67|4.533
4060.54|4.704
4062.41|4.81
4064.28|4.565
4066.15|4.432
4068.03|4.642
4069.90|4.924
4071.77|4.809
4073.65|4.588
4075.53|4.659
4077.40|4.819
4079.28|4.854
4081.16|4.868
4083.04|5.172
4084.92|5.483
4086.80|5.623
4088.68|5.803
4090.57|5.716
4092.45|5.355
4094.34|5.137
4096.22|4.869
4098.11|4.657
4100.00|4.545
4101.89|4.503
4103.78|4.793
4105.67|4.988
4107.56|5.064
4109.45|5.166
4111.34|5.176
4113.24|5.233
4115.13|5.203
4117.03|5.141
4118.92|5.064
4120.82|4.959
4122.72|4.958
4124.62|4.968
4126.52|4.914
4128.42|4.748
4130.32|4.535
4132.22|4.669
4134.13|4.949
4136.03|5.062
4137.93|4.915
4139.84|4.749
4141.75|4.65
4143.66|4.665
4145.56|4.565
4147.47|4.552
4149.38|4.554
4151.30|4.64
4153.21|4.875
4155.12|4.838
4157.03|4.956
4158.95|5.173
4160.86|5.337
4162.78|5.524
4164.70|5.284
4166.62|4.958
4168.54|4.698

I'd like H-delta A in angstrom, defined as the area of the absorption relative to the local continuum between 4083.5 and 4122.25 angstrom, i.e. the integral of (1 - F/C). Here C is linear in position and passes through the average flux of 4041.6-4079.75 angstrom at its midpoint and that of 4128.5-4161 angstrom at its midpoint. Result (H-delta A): -3.0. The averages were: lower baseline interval 4.72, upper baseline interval 4.79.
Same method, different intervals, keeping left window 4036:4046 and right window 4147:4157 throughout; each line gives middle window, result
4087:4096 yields -1.2 angstrom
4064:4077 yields 0.4 angstrom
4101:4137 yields -1.4 angstrom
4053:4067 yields 0.6 angstrom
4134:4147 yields -0.1 angstrom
